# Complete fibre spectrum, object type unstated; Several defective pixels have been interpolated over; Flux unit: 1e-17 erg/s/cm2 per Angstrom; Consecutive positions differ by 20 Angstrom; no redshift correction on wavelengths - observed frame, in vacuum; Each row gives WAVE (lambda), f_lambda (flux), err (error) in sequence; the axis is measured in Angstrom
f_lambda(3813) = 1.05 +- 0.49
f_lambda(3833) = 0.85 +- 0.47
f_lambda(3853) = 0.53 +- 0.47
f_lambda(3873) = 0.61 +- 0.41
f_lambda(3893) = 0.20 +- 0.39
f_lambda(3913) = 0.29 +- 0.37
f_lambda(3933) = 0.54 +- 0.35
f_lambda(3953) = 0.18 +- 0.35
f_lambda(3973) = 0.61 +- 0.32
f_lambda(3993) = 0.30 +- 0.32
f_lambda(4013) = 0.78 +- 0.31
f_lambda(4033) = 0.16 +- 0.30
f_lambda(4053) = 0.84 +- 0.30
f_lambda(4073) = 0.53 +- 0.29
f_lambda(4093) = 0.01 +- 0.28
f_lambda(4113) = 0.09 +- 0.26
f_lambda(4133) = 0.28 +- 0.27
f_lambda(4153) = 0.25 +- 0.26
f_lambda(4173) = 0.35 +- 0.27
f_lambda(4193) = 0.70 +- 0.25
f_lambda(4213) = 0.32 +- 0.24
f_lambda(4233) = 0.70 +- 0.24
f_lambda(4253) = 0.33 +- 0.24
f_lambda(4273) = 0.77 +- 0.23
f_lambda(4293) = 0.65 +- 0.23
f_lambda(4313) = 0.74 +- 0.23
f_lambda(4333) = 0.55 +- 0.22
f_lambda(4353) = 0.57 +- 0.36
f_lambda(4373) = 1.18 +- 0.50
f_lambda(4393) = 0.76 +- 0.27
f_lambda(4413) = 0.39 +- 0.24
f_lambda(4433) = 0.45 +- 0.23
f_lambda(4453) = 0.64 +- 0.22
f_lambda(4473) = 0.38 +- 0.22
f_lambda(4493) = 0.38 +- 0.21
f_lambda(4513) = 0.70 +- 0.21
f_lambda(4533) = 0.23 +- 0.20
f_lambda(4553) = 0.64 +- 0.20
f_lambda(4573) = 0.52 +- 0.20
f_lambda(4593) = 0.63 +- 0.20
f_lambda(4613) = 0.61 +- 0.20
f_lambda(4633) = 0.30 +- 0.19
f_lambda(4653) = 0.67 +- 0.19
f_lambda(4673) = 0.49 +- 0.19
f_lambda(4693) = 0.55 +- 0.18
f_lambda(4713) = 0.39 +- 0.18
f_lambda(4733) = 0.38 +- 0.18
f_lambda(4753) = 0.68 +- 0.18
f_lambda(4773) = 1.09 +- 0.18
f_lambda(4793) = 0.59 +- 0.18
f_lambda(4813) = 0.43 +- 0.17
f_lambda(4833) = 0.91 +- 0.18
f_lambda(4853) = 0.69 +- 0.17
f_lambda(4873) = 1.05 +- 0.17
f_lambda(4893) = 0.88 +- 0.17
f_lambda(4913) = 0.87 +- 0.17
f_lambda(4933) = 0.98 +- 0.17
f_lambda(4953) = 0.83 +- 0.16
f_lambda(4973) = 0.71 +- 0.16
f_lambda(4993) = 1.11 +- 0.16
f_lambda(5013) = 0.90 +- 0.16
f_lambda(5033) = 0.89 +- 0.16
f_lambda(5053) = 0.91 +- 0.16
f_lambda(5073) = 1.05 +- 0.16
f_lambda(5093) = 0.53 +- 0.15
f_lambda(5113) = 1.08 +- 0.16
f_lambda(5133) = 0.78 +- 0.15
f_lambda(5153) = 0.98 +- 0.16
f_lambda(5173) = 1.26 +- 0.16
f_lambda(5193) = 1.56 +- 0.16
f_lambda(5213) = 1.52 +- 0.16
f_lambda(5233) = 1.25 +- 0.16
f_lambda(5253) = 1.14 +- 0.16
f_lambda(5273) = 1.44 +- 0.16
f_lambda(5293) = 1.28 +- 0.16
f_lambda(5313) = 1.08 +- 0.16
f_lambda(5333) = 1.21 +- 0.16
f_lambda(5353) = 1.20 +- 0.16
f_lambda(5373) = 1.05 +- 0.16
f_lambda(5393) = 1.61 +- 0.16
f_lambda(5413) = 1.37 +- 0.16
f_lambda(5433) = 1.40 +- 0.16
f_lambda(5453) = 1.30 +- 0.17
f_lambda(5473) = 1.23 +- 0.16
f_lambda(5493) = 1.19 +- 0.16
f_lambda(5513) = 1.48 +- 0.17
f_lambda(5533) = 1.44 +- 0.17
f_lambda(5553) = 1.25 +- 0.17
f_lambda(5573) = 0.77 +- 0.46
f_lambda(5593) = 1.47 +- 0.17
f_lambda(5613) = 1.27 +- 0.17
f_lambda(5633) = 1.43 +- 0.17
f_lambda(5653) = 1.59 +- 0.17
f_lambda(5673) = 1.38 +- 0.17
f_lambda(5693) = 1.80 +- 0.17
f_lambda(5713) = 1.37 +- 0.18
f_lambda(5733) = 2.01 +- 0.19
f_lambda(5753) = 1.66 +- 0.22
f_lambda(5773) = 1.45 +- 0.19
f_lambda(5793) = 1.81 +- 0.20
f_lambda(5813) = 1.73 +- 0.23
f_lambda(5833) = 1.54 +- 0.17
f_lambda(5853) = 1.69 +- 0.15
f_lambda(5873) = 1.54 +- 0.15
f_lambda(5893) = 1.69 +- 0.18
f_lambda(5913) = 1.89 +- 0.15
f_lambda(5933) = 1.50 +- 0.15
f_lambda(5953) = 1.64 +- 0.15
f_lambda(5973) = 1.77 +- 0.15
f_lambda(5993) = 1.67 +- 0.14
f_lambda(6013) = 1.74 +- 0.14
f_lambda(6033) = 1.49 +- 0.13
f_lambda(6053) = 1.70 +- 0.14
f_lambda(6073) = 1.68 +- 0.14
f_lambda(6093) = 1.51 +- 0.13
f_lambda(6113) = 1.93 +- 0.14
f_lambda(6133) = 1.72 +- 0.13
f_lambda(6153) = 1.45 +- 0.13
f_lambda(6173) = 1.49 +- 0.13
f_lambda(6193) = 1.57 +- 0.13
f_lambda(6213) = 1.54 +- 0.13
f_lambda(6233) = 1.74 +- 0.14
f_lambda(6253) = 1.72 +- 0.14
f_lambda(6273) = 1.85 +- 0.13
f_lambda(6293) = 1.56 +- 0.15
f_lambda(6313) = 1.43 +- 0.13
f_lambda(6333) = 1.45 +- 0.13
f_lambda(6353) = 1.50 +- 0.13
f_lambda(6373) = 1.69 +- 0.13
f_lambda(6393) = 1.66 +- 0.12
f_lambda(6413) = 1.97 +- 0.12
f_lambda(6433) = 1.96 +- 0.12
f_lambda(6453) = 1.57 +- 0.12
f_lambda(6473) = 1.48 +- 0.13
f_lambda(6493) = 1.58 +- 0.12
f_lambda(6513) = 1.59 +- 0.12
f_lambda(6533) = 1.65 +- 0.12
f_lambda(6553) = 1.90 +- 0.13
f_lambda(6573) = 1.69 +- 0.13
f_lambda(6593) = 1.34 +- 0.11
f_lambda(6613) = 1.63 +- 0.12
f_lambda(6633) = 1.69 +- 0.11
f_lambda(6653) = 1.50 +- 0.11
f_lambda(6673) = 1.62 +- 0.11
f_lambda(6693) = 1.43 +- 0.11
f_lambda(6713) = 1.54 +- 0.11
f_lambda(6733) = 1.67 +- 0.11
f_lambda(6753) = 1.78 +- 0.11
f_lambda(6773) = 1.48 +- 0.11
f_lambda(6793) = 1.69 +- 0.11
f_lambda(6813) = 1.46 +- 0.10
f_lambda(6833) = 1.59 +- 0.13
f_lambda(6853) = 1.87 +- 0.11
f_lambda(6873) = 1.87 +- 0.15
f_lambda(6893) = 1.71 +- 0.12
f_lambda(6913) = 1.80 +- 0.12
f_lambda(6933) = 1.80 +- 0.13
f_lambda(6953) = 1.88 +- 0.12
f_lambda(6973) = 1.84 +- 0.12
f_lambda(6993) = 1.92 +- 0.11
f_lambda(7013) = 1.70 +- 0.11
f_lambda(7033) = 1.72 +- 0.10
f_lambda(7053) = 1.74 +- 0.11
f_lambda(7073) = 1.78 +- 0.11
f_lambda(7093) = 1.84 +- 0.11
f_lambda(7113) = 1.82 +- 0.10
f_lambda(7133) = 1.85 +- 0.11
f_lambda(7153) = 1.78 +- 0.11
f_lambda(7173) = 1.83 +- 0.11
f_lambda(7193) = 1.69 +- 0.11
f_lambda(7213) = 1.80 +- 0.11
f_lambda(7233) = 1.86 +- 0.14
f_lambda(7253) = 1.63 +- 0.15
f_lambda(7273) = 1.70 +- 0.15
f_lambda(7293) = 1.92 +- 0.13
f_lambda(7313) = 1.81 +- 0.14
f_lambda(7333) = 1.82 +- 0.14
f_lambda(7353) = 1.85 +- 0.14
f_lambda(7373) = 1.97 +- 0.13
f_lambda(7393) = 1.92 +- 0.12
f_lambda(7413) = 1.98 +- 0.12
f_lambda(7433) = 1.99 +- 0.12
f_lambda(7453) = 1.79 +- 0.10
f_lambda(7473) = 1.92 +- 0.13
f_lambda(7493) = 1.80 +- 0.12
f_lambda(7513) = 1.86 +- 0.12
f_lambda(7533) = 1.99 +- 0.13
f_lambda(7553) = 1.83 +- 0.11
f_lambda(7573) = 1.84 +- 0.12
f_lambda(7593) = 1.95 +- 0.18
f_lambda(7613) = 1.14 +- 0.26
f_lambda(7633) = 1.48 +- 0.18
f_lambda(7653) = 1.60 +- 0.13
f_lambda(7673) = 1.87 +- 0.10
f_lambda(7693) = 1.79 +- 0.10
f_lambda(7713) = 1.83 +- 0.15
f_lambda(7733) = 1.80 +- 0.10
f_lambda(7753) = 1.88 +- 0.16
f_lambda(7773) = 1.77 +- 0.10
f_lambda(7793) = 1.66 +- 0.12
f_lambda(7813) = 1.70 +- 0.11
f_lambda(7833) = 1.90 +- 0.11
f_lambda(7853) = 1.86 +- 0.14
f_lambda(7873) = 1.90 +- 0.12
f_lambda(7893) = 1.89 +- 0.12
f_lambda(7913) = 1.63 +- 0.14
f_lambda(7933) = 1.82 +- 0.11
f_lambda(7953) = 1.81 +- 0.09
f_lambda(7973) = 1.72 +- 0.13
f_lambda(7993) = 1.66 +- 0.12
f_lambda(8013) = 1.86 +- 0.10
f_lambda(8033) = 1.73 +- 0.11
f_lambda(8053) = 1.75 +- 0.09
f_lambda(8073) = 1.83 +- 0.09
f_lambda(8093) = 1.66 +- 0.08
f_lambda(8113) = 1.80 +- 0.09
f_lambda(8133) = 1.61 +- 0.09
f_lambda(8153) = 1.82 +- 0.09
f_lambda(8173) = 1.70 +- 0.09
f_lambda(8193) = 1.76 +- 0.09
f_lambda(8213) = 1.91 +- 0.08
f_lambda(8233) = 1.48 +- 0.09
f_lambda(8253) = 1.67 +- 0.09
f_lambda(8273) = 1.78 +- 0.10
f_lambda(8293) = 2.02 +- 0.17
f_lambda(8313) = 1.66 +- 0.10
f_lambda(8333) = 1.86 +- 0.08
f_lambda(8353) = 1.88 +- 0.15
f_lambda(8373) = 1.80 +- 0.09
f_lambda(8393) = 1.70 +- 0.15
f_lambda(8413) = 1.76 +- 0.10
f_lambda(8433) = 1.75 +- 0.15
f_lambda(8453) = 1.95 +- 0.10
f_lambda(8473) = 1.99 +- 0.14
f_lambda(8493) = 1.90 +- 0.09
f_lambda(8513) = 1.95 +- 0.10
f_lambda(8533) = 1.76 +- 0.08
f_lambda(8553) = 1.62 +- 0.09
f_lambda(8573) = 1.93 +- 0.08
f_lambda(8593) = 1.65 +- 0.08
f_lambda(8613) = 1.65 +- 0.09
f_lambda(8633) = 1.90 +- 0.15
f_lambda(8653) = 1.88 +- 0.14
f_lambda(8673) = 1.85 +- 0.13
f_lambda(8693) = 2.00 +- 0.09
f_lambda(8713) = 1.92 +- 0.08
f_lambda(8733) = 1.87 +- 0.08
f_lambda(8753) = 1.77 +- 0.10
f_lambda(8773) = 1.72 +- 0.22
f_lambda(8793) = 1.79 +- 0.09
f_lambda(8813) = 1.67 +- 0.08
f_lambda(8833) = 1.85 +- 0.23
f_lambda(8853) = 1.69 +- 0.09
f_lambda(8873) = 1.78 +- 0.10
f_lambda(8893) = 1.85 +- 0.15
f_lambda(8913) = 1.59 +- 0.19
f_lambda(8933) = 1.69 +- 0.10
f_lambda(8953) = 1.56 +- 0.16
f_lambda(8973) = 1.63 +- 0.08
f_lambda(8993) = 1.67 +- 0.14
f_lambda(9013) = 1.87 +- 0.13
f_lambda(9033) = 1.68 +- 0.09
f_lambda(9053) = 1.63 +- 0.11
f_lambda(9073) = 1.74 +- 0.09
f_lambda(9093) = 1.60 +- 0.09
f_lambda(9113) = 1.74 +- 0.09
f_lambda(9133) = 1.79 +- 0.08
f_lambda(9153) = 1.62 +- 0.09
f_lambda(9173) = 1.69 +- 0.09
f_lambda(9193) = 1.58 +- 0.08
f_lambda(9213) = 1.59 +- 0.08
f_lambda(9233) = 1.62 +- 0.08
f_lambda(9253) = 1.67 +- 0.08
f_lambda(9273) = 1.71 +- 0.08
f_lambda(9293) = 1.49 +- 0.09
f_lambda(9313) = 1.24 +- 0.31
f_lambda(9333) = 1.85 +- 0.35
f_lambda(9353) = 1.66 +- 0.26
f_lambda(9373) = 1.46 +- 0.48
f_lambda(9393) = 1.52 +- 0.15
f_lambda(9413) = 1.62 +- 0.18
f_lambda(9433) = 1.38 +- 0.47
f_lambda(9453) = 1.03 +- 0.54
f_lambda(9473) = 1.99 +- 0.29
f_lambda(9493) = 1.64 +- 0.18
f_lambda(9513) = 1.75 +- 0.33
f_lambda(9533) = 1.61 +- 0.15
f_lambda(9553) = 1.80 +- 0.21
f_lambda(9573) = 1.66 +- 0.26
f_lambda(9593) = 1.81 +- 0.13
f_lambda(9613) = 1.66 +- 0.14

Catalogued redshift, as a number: 0.29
